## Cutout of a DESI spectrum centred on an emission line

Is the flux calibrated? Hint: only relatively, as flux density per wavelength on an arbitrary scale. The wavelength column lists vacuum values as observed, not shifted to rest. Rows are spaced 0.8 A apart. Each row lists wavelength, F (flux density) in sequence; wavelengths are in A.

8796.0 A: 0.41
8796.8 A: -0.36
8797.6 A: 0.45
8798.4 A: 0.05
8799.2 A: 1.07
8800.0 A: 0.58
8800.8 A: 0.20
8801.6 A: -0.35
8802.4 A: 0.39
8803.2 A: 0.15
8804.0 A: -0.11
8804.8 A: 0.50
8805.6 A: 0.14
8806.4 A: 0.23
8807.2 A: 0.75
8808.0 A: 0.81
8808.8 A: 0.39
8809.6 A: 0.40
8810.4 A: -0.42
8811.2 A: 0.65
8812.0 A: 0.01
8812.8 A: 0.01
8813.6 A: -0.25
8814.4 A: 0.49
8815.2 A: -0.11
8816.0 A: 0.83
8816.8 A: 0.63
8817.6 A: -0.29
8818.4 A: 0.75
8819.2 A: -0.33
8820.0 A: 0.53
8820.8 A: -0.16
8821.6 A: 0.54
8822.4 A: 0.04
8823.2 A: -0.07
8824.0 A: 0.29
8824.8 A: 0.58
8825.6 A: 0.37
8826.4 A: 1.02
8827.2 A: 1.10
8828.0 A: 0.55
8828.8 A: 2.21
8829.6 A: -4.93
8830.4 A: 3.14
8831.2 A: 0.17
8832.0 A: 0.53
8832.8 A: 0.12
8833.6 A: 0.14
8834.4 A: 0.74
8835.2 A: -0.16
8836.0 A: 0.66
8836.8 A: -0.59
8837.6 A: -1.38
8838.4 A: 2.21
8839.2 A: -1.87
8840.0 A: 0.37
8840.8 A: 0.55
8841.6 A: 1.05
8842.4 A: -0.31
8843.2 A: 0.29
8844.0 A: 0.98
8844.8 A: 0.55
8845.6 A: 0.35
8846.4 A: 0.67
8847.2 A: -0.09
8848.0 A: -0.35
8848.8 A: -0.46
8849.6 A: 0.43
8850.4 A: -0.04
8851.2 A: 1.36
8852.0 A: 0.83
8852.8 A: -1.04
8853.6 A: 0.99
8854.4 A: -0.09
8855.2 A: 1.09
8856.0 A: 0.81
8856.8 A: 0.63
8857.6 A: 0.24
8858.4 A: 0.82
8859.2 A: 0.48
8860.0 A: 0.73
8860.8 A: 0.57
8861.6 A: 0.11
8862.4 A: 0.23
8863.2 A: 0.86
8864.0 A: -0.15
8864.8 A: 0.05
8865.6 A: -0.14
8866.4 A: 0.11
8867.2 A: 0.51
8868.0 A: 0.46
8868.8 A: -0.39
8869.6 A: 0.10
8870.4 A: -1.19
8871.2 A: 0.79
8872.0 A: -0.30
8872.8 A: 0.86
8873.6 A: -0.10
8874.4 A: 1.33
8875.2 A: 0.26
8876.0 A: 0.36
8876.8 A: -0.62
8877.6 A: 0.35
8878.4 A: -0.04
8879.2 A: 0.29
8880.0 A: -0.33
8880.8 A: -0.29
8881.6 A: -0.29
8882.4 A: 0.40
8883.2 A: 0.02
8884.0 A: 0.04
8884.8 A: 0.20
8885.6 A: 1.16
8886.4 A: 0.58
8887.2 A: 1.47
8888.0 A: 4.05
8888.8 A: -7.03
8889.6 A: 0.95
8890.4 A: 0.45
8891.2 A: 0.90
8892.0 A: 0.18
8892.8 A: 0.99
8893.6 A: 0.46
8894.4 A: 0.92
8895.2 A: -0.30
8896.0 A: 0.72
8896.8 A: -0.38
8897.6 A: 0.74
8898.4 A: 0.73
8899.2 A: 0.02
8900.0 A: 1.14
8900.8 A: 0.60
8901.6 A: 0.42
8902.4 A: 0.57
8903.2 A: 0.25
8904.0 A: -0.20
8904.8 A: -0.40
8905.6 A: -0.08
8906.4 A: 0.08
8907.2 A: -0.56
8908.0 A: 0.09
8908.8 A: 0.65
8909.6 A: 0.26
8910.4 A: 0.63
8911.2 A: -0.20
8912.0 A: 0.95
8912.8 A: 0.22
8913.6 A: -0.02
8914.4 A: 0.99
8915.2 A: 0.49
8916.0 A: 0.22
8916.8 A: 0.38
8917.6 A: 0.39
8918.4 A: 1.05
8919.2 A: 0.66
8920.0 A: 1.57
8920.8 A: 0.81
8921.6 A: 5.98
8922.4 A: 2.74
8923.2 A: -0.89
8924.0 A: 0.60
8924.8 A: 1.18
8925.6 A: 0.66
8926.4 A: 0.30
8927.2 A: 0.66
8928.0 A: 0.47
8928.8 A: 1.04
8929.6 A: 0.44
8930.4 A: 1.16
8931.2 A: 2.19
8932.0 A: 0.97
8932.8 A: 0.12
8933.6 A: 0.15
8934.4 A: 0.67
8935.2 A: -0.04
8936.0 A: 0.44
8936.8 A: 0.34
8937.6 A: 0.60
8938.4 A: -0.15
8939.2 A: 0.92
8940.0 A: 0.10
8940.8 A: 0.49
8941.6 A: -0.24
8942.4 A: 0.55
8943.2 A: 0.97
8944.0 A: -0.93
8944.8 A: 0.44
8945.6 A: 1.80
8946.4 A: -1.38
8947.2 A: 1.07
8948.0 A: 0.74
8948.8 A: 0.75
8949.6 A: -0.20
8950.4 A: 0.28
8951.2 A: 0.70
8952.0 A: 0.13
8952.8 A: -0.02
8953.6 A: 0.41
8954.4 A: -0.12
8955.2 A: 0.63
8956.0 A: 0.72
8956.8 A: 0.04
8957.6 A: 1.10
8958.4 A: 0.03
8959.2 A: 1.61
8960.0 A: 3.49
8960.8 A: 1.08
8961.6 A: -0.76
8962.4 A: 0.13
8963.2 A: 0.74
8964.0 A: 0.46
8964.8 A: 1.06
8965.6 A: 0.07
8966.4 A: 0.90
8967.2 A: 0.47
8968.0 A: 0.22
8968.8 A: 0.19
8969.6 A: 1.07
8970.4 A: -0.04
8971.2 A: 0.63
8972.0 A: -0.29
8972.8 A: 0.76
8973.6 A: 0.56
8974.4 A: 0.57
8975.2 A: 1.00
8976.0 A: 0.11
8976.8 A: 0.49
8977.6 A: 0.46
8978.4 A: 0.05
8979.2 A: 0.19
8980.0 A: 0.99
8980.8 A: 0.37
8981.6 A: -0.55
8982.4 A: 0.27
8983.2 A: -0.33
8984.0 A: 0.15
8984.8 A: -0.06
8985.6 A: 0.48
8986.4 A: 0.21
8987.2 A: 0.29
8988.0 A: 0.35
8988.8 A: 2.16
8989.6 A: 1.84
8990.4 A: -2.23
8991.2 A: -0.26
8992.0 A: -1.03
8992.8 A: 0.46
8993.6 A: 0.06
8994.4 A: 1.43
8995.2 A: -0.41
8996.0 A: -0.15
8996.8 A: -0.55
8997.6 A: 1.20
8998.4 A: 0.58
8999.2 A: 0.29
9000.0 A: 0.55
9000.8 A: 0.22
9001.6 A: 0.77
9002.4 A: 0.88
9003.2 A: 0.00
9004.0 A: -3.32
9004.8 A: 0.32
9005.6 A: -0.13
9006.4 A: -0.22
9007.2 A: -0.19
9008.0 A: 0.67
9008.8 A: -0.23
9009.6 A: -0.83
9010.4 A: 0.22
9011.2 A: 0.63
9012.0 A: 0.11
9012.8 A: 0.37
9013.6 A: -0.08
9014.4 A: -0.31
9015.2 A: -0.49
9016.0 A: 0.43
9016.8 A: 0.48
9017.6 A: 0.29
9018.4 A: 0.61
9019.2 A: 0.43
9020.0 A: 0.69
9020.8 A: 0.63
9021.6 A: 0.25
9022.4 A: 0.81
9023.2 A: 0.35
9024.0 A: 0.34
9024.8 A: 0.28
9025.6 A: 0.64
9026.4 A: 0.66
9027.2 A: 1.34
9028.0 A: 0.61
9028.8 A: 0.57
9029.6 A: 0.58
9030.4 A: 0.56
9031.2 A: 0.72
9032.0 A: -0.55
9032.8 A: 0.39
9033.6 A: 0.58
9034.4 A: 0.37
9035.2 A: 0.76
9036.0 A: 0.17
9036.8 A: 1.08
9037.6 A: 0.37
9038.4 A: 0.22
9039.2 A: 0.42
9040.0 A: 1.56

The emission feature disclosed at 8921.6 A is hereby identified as H-gamma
